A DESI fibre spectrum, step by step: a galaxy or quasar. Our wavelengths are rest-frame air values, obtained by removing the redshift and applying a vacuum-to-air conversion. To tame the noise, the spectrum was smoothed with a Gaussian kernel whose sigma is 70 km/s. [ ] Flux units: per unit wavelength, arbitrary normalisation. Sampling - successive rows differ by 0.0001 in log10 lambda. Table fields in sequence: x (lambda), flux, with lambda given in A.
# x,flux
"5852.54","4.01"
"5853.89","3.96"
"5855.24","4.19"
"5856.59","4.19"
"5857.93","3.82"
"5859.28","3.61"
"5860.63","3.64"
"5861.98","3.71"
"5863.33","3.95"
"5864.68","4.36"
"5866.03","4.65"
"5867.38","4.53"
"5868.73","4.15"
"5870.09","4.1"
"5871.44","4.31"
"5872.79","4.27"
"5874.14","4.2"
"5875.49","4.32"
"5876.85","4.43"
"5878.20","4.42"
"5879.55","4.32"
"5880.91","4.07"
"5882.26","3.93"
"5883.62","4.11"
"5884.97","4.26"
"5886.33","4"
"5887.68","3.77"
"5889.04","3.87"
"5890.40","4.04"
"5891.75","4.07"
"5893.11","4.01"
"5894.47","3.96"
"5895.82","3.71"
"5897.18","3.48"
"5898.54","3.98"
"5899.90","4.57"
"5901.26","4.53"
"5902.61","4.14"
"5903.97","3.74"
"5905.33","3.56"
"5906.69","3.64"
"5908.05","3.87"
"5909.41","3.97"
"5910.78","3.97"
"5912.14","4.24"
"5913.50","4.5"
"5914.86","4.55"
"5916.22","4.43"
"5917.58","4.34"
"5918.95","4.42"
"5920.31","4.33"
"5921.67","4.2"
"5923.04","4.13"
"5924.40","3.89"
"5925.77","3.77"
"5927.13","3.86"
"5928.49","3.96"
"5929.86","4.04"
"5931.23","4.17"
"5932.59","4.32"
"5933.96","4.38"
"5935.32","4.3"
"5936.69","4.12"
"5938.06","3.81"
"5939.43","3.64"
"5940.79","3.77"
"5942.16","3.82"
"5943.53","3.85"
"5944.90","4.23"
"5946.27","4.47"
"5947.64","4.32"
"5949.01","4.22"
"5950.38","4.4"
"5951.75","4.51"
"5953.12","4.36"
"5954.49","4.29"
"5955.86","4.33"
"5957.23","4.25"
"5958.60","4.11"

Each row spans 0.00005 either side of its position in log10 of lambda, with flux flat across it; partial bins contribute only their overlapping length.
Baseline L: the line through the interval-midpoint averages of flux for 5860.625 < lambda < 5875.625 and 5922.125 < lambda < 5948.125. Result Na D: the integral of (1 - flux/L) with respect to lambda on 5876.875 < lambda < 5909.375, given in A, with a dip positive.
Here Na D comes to 1.0 A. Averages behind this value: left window 4.2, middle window 4.01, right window 4.04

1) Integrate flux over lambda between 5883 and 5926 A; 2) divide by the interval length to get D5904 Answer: 4.07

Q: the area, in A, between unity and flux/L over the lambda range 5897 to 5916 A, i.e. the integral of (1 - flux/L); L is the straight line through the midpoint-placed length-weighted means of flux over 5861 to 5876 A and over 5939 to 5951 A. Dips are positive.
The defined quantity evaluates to 0.4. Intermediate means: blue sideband 4.22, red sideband 4.09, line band 4.08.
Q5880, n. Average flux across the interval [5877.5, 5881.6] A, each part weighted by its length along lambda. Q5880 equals 4.28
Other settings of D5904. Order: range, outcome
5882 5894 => 4.01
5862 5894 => 4.17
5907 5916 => 4.17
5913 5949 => 4.14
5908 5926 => 4.21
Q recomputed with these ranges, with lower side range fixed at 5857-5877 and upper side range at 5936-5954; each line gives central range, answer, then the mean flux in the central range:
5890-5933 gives 0.5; 4.07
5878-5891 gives 0.2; 4.06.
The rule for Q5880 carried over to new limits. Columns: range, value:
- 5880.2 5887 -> 4.07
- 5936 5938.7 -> 3.96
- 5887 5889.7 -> 3.82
